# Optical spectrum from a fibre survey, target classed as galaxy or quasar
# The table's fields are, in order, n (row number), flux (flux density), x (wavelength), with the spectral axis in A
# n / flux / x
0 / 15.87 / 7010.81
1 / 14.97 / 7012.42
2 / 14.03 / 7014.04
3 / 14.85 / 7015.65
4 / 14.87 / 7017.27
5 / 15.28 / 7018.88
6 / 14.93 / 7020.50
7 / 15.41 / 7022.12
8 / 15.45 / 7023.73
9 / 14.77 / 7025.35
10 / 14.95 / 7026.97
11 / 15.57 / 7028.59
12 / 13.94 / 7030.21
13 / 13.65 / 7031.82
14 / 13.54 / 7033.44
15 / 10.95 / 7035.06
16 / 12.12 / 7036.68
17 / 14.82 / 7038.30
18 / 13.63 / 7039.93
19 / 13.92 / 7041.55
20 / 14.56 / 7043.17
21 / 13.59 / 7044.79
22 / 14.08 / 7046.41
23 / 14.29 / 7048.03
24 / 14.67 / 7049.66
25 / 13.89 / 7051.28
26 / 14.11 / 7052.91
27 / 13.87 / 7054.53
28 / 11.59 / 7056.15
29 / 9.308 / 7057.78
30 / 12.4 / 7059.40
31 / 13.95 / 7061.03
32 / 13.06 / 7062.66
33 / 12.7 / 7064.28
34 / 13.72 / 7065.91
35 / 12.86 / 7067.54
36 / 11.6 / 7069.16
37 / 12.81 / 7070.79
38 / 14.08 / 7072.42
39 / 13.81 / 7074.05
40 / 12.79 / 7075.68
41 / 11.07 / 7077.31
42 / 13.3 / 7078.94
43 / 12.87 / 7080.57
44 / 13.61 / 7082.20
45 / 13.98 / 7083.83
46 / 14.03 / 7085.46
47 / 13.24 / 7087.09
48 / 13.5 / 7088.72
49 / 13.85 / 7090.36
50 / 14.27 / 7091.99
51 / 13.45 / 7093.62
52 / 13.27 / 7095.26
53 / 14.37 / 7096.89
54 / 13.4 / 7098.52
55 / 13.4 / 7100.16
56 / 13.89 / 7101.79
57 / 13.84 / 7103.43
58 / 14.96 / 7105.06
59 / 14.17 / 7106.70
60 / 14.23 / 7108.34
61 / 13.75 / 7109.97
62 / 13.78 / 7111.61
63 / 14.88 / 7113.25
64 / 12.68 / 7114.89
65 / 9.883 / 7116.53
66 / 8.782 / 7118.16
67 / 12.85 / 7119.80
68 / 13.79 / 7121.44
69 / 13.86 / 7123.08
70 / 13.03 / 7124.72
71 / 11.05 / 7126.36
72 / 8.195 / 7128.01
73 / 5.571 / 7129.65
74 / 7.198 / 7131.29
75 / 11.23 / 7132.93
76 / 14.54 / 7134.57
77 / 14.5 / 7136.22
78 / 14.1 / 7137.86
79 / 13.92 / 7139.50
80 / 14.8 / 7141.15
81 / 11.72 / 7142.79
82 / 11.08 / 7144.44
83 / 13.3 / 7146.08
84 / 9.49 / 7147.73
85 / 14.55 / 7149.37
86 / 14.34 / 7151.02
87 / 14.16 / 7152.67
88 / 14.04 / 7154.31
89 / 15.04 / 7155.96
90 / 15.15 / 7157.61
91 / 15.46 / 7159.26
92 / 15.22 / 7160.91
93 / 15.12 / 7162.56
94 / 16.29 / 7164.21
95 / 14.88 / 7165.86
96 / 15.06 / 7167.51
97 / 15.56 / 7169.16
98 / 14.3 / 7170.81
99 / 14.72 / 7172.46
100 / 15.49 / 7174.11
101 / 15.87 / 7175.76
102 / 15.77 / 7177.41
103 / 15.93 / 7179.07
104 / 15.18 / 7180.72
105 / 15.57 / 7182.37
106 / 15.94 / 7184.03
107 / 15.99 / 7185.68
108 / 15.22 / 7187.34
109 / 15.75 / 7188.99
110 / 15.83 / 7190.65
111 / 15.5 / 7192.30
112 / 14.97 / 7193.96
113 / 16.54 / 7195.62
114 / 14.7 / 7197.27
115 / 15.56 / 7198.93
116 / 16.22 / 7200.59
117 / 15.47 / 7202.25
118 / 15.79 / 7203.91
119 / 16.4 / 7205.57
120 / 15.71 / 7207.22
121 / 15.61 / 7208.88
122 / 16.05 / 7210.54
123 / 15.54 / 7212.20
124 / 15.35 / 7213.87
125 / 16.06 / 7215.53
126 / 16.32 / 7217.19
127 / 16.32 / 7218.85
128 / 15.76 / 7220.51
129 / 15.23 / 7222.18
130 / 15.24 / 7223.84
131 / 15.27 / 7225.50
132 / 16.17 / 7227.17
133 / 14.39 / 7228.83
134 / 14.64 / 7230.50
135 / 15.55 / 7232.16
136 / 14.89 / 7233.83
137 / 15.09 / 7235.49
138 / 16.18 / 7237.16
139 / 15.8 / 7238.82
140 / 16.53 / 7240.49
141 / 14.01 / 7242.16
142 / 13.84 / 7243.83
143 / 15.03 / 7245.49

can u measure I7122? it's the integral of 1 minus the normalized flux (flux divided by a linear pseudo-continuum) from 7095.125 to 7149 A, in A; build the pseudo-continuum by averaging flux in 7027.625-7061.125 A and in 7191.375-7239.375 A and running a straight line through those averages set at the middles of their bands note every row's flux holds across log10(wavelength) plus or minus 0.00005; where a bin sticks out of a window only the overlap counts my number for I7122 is 7.0 A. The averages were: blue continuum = 13.4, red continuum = 15.6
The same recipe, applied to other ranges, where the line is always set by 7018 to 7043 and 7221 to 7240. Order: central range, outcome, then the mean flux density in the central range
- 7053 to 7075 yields 2.4 A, 12.8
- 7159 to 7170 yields -0.3 A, 15.4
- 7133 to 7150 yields 2.0 A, 13.1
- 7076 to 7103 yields 2.0 A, 13.5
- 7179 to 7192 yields -0.5 A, 15.7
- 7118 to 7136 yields 4.4 A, 11.1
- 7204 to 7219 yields -0.7 A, 15.9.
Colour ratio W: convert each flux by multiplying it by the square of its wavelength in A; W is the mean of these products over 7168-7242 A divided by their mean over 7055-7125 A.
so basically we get 1.2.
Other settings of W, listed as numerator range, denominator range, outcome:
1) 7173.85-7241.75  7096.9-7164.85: 1.22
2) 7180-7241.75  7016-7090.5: 1.20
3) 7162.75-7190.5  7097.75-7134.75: 1.28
